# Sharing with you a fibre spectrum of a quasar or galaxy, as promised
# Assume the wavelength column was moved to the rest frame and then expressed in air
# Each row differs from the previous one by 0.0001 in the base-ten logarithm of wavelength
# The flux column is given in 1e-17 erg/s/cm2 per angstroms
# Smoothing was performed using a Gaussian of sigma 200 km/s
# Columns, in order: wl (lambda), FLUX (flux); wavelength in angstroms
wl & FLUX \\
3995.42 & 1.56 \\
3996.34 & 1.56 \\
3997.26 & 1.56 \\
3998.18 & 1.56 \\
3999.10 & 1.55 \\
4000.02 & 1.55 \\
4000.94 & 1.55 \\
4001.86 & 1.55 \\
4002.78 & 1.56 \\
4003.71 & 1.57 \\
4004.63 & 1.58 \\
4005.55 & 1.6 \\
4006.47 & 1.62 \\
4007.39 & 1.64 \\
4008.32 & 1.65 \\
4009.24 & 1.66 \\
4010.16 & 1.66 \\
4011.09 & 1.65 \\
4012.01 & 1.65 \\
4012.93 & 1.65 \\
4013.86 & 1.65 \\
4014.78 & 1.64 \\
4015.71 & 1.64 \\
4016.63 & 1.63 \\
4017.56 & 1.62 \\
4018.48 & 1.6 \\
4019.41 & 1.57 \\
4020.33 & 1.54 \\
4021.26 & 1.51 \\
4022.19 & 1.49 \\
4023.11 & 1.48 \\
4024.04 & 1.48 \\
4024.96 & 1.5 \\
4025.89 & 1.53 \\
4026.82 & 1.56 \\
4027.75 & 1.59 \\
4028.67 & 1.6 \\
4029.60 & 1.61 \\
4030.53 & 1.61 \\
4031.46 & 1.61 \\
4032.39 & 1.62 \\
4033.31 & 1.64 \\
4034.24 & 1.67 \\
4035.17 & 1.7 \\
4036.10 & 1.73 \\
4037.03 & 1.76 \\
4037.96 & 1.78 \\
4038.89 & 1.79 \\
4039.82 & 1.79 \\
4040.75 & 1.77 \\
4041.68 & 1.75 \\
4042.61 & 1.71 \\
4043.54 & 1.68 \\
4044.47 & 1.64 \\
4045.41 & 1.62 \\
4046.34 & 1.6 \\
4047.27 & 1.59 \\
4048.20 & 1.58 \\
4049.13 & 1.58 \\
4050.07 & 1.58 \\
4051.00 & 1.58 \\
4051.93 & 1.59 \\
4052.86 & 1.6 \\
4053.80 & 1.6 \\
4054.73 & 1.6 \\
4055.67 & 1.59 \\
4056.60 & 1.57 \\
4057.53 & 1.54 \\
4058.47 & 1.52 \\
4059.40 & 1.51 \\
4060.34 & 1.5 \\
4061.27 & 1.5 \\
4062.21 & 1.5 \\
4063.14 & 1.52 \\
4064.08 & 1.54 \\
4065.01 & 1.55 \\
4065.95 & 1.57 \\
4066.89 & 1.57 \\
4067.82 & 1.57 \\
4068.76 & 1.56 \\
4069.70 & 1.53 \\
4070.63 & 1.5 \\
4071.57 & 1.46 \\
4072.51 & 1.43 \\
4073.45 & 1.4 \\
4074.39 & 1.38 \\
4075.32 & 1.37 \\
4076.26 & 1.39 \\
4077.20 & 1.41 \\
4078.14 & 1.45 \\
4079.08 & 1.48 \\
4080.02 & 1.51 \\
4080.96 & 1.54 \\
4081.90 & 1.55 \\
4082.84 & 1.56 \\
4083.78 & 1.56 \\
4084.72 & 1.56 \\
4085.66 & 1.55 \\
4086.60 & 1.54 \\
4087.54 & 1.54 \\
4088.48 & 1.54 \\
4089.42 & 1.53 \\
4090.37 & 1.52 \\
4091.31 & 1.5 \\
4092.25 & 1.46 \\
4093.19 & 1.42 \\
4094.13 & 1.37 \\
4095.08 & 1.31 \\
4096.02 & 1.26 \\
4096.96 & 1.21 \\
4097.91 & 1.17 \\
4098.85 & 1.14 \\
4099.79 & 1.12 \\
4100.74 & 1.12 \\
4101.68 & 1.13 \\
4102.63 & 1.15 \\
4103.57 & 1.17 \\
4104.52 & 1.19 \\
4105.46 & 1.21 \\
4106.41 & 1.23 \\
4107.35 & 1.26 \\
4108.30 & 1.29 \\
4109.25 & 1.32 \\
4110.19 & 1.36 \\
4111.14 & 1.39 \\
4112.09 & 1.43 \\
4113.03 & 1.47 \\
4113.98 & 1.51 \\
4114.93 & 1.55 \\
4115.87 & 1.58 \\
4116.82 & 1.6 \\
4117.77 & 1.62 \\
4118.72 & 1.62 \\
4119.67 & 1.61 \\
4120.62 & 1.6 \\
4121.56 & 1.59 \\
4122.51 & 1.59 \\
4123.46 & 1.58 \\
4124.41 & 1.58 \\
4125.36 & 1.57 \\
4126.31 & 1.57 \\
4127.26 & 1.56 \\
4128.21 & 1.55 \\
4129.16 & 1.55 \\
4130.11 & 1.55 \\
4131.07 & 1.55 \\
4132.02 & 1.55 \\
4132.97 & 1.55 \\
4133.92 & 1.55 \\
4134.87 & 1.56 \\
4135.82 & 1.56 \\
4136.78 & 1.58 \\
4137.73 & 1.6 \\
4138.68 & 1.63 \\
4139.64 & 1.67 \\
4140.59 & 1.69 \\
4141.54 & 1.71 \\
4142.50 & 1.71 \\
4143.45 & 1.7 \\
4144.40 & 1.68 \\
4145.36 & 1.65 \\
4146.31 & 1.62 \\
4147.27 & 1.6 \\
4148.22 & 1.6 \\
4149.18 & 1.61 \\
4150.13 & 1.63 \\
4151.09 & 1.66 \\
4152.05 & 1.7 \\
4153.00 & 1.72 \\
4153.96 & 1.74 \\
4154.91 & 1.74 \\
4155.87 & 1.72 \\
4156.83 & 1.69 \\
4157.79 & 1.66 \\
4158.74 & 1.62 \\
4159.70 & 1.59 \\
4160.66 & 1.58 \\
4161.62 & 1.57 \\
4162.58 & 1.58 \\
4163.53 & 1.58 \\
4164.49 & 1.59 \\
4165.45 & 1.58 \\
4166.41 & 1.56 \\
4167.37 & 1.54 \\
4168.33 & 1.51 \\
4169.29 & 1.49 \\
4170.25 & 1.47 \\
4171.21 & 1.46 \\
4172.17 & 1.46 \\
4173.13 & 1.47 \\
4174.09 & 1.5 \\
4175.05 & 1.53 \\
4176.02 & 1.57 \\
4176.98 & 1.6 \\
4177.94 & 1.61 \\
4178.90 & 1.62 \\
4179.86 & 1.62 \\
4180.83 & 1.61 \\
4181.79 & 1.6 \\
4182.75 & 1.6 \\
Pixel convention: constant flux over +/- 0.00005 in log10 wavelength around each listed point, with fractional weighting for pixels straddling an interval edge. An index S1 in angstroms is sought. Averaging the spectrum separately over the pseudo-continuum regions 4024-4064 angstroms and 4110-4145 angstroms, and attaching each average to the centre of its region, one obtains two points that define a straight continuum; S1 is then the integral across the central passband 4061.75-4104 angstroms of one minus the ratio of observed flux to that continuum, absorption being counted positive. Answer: 4.5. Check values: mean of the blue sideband 1.61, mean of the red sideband 1.58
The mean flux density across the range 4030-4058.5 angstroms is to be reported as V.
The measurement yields 1.65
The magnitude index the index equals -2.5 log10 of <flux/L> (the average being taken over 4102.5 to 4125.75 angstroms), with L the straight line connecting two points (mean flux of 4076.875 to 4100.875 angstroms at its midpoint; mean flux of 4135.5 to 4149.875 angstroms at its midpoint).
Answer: 0.06 mag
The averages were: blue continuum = 1.42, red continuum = 1.64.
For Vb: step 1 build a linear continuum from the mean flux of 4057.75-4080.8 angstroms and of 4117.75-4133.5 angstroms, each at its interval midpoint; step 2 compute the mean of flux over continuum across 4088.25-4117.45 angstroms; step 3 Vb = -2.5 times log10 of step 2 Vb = 0.15 mag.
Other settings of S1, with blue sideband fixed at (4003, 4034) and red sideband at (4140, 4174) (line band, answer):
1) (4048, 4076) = 1.3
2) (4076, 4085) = 0.6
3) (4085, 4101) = 2.3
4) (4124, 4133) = 0.3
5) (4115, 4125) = 0.1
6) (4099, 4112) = 3.0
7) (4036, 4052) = -0.8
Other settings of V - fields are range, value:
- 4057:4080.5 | 1.49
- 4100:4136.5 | 1.46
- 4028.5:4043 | 1.7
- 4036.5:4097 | 1.54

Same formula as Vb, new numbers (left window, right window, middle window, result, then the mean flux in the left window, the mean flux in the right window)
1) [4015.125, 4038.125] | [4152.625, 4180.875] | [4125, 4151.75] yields -0.01 mag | 1.6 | 1.58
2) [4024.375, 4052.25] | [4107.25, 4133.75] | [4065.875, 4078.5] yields 0.09 mag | 1.65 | 1.52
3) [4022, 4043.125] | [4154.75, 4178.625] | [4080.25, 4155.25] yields 0.07 mag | 1.64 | 1.57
